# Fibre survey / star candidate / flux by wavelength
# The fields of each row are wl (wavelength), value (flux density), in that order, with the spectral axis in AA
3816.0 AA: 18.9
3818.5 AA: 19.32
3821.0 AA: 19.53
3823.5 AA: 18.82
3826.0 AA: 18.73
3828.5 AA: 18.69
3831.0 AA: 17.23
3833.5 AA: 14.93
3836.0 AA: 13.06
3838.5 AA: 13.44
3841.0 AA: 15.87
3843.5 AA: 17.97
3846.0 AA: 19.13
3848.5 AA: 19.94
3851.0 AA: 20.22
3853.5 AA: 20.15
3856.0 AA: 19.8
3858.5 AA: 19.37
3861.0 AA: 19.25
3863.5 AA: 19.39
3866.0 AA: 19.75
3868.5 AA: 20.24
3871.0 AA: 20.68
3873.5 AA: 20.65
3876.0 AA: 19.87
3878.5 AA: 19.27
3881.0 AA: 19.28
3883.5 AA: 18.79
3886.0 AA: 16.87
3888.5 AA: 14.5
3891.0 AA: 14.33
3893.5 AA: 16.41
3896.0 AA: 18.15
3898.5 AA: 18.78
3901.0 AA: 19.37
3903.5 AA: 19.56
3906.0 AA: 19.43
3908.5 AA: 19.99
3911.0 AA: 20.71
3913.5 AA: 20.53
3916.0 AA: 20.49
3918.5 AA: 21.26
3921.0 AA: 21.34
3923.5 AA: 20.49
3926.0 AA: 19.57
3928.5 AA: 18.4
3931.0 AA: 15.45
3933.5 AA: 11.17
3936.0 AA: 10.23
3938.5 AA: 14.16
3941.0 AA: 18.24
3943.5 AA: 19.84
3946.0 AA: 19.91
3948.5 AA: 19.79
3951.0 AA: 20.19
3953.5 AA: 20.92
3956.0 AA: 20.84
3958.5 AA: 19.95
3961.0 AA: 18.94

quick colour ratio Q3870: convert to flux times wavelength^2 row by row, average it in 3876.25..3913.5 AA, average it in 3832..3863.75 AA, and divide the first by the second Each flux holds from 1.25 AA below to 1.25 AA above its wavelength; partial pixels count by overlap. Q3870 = 1.05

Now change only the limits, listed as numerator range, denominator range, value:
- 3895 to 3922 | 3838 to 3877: 1.07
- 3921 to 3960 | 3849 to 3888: 0.96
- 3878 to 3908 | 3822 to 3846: 1.11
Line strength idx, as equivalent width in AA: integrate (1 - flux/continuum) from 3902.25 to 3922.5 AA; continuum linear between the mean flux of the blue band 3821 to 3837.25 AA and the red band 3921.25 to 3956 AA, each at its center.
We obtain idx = -3.20 AA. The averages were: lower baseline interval 17.1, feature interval 20.4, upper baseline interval 17.8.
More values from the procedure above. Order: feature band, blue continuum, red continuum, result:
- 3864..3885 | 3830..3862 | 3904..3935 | -1.79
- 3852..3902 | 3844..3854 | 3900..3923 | 3.04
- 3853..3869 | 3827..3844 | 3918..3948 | -3.35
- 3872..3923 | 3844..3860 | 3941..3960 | 2.17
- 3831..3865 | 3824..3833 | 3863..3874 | 2.16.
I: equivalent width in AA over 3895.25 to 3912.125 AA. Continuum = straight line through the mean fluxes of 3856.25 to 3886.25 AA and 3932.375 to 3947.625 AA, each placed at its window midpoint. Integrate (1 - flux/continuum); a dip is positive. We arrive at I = -1.6 AA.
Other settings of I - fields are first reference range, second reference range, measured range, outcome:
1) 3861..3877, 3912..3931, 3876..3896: 2.7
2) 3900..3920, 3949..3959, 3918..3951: 4.3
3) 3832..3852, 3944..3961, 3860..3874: -1.9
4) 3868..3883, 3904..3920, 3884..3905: 3.0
